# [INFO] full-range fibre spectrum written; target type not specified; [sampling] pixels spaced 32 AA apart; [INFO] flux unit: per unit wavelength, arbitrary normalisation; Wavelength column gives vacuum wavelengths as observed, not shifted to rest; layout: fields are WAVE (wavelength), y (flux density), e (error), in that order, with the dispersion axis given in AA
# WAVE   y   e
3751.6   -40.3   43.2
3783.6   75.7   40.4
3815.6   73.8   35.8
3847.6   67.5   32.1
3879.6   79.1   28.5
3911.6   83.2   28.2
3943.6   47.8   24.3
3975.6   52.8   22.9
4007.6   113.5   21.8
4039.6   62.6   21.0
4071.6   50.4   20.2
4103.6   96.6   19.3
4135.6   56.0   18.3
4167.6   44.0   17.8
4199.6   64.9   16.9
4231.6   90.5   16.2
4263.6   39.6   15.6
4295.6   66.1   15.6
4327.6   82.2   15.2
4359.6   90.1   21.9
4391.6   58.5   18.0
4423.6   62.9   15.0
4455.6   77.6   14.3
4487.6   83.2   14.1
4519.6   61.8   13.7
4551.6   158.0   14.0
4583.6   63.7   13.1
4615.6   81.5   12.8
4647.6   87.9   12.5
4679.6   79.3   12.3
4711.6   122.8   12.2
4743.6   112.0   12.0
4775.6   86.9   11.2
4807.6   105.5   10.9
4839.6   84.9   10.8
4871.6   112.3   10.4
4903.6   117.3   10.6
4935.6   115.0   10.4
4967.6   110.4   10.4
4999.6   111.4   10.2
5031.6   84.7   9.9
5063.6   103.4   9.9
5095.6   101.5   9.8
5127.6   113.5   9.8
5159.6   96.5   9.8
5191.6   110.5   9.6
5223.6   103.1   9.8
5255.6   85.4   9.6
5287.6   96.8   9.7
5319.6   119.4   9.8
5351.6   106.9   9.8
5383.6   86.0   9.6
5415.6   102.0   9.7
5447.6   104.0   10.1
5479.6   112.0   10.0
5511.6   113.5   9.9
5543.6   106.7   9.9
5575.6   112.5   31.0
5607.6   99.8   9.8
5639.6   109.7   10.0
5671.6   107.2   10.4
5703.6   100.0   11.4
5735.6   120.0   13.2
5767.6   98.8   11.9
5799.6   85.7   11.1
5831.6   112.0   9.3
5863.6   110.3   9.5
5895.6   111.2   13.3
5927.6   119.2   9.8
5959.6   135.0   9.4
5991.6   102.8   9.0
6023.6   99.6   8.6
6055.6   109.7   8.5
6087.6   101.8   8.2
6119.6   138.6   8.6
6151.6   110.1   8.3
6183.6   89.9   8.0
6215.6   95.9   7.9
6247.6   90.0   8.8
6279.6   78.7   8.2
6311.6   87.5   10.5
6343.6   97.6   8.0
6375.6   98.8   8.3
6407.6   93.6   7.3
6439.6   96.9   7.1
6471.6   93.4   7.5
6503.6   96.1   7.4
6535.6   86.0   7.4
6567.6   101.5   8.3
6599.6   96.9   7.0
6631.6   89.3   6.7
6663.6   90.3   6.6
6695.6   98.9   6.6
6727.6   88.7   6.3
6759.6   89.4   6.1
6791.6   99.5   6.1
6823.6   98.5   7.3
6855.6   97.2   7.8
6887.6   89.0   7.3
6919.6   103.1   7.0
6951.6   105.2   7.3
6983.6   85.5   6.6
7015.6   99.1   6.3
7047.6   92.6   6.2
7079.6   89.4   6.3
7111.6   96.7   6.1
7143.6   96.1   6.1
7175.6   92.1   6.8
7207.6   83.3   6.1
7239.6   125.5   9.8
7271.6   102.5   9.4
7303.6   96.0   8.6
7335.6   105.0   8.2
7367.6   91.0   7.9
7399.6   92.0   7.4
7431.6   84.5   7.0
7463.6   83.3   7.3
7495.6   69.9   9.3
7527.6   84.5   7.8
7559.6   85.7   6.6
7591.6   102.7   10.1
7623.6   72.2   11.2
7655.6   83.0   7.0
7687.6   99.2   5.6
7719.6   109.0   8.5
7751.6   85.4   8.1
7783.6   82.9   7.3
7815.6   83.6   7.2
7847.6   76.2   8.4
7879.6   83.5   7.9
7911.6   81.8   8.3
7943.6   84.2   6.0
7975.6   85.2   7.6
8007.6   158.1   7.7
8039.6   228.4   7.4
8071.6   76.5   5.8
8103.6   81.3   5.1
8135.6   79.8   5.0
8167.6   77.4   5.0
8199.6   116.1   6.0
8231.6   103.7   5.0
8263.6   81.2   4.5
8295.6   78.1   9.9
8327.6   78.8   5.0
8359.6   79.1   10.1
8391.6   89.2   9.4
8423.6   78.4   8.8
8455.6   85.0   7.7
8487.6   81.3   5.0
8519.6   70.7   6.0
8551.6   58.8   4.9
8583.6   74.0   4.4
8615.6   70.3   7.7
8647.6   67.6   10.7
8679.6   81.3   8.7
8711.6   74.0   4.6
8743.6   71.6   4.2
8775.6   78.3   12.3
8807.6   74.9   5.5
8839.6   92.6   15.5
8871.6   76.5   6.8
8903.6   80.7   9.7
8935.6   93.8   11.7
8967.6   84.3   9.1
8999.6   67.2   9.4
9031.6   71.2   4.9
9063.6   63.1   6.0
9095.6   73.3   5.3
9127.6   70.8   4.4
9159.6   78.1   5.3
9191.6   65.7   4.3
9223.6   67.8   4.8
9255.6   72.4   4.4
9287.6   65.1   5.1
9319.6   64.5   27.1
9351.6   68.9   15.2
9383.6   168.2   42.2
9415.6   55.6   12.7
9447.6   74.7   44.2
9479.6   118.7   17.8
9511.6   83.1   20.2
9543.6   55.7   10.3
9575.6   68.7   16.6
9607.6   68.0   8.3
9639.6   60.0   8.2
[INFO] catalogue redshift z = 0.22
